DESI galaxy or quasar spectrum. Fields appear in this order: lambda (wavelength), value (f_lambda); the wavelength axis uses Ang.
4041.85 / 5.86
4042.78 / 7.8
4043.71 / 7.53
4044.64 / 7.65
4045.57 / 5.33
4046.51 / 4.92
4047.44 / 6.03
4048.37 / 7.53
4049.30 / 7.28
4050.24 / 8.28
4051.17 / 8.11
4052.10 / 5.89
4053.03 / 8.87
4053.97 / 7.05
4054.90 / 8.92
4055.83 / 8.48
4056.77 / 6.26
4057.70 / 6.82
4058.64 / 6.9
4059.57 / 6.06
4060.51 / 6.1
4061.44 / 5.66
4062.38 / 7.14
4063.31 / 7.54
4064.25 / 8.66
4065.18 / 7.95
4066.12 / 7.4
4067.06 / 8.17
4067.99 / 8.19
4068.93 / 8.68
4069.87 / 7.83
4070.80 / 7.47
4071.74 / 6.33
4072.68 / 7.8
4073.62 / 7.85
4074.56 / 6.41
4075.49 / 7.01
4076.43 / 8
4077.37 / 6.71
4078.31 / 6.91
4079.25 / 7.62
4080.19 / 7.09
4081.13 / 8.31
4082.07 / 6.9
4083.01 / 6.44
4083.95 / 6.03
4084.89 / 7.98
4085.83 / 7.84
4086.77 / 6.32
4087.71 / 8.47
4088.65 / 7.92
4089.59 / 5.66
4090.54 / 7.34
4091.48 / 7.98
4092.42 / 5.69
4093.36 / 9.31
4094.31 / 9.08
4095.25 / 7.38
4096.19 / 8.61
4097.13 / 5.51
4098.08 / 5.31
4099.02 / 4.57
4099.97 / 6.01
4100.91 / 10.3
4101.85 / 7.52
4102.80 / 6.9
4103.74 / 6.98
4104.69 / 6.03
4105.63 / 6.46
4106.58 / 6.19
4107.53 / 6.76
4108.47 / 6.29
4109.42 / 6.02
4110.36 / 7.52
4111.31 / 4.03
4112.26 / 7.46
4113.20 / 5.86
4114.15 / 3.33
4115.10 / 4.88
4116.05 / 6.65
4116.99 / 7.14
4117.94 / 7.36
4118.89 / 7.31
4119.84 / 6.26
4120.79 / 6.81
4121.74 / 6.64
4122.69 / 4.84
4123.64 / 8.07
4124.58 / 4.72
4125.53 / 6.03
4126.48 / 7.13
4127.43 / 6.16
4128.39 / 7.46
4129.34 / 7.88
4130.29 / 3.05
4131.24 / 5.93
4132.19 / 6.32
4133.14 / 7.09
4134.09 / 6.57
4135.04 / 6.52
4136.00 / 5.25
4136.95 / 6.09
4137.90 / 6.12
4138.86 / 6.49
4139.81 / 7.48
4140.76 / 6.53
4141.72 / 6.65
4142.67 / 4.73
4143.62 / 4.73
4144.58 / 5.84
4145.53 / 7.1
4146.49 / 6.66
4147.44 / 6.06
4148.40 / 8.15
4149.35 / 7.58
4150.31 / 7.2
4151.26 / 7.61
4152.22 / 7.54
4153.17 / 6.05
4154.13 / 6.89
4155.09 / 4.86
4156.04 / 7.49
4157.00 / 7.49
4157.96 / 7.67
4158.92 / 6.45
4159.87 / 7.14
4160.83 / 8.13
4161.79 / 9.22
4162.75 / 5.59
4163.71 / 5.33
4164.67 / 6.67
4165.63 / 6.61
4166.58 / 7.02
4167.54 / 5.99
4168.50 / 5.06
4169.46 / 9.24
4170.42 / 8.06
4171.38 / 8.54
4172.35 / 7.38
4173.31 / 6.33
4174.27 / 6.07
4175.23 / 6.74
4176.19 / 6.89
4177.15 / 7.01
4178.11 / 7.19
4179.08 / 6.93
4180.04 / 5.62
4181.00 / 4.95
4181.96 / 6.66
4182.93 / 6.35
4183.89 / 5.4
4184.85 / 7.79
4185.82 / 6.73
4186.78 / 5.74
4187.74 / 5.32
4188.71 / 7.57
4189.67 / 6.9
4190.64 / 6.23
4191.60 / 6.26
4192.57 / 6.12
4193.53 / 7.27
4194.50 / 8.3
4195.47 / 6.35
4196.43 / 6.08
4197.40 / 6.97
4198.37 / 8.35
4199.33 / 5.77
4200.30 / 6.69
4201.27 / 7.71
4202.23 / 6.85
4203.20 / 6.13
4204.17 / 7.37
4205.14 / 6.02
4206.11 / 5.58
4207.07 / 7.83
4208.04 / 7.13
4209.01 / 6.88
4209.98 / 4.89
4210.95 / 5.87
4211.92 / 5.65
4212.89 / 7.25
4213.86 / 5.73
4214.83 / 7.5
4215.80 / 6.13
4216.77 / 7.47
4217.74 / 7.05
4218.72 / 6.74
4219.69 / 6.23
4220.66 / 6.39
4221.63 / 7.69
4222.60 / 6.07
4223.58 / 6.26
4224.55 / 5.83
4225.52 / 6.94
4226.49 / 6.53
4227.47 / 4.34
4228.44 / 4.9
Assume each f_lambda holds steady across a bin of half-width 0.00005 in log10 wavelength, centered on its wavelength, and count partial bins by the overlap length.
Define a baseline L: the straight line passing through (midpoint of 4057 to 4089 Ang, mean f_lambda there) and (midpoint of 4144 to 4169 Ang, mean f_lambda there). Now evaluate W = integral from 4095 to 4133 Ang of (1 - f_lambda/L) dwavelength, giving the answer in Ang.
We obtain 3.62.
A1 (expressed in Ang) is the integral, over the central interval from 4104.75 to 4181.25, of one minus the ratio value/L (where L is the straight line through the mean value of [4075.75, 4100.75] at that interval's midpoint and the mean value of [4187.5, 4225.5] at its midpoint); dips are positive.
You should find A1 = 4.1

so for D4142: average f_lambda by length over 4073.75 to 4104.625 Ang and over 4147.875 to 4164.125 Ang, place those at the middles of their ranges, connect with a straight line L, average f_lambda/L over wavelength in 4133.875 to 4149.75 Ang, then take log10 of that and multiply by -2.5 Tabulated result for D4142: 0.118 mag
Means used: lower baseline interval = 7.18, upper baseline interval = 7.08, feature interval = 6.38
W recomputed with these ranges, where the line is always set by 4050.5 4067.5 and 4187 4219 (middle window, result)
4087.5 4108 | 0.3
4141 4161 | 0.5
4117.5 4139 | 2.0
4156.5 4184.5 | 0.0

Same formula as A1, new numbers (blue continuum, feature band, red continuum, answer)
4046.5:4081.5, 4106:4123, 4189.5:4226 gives 2.2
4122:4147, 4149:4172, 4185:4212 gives -2.5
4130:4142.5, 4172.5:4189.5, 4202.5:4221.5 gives -0.2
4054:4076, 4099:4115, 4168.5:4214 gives 1.7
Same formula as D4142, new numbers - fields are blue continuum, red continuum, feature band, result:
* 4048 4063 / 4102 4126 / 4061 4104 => -0.08 mag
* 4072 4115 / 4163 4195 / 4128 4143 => 0.09 mag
